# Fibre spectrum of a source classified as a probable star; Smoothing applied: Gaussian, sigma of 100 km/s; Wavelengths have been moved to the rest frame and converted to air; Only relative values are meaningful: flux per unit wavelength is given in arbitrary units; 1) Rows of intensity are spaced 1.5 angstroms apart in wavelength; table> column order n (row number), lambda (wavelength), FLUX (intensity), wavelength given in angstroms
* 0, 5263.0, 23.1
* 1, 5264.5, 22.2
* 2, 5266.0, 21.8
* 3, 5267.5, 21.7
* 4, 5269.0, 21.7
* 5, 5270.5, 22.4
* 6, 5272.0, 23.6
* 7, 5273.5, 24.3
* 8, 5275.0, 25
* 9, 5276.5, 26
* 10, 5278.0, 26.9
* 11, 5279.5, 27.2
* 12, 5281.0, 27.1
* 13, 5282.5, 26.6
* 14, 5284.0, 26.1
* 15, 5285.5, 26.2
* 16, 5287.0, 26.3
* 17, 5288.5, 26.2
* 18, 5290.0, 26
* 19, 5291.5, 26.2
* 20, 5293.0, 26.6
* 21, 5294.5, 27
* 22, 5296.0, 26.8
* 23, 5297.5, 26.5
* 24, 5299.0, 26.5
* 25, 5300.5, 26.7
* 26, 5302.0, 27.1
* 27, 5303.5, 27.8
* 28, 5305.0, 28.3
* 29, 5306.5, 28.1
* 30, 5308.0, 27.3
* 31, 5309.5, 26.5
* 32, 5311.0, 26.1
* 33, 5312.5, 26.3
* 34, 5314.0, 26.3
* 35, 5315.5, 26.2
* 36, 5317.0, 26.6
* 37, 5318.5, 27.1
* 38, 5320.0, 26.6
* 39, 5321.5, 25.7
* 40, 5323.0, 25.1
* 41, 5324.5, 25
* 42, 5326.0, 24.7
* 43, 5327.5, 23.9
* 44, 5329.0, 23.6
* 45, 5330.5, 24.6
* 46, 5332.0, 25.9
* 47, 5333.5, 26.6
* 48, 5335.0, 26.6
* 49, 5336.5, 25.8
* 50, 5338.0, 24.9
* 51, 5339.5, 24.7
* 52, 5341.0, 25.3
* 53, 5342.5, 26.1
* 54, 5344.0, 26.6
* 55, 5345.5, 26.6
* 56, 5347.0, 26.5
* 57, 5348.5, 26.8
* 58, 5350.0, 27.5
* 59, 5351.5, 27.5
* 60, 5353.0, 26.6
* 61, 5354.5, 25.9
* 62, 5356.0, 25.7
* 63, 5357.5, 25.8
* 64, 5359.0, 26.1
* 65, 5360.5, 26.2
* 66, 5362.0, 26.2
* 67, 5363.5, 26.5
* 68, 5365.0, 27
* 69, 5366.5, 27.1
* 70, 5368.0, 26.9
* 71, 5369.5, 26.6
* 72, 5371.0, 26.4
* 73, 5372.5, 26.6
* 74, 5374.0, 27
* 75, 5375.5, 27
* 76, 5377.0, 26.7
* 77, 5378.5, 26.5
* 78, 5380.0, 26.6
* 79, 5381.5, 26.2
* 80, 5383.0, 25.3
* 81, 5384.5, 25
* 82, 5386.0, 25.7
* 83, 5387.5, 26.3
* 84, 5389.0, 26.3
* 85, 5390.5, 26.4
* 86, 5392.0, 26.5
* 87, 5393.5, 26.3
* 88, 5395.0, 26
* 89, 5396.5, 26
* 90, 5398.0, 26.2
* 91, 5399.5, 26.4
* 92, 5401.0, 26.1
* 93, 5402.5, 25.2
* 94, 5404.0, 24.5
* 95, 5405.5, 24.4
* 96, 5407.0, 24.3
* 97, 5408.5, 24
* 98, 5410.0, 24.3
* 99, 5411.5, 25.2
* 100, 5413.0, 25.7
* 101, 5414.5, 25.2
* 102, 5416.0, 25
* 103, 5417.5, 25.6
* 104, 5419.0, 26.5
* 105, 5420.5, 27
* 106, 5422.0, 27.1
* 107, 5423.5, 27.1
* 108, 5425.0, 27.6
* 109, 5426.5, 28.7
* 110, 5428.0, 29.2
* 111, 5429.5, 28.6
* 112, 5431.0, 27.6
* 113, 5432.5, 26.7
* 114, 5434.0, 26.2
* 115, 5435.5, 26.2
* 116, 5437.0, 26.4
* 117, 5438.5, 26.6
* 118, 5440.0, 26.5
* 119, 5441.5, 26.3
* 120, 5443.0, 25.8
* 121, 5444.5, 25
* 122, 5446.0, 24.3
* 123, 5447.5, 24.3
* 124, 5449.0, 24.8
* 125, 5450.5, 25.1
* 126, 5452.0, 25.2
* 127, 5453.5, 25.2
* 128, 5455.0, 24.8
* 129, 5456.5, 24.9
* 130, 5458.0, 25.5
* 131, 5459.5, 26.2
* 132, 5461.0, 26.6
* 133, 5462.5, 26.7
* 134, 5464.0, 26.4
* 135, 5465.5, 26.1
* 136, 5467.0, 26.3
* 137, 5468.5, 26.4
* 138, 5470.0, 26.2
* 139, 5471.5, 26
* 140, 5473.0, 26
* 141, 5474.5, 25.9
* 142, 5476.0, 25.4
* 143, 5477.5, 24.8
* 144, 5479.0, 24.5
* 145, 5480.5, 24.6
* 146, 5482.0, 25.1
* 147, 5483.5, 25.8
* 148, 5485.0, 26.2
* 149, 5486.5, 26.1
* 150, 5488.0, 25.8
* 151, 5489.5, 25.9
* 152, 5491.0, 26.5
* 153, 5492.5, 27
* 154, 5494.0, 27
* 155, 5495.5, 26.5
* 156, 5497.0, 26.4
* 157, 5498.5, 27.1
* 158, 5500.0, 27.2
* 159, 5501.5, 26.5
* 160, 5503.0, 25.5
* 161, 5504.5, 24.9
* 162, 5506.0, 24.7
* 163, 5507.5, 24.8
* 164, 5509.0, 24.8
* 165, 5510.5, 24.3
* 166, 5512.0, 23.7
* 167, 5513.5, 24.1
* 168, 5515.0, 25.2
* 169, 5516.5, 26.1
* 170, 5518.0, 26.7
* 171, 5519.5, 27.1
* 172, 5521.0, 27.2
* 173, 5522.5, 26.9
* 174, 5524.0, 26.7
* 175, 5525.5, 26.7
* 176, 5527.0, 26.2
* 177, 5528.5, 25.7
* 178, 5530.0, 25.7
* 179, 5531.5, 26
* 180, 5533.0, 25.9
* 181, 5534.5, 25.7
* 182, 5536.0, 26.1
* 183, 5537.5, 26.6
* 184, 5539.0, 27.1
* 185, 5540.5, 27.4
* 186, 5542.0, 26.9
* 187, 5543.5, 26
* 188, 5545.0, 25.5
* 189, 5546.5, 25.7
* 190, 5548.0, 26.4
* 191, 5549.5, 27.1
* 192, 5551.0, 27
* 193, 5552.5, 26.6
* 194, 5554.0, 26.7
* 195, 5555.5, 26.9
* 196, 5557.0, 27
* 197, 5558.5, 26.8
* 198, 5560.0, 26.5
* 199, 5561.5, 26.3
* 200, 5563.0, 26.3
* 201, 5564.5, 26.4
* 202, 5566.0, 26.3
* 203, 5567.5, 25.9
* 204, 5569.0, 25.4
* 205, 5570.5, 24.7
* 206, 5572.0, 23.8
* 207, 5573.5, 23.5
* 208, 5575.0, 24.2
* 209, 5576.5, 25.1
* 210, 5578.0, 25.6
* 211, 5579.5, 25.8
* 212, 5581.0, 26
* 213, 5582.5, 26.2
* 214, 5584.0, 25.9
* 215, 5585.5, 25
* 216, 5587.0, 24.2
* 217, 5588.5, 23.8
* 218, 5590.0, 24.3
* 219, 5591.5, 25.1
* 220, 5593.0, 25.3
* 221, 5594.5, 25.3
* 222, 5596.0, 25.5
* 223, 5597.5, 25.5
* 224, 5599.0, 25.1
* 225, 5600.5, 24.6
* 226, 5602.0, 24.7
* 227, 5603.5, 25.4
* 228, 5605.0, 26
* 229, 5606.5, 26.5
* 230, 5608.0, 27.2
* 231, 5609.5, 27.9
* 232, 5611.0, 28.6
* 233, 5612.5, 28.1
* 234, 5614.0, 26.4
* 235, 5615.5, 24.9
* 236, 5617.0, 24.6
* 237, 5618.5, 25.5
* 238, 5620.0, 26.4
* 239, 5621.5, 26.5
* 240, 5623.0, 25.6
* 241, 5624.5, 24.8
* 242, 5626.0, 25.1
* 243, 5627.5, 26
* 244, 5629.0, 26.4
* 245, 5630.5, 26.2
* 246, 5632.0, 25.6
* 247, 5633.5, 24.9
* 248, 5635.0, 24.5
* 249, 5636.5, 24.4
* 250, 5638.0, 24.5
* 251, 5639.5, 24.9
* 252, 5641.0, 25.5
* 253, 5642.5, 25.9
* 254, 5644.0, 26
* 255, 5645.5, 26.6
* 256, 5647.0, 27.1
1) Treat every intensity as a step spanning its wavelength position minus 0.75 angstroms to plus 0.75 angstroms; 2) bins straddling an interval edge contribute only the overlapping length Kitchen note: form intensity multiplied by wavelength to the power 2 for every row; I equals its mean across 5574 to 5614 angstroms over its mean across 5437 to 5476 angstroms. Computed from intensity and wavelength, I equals 1.0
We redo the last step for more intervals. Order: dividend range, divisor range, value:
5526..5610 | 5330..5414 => 1.07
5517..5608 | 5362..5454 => 1.05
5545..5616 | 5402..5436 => 1.05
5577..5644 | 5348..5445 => 1.05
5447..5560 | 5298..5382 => 1.05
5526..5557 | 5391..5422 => 1.08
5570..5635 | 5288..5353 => 1.08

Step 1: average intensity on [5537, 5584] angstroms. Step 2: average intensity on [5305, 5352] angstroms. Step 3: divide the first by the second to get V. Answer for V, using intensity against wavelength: 1.00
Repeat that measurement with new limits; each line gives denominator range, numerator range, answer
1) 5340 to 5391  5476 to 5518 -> 0.97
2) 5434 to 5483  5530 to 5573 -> 1.02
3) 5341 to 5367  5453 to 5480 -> 0.97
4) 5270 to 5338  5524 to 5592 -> 0.99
